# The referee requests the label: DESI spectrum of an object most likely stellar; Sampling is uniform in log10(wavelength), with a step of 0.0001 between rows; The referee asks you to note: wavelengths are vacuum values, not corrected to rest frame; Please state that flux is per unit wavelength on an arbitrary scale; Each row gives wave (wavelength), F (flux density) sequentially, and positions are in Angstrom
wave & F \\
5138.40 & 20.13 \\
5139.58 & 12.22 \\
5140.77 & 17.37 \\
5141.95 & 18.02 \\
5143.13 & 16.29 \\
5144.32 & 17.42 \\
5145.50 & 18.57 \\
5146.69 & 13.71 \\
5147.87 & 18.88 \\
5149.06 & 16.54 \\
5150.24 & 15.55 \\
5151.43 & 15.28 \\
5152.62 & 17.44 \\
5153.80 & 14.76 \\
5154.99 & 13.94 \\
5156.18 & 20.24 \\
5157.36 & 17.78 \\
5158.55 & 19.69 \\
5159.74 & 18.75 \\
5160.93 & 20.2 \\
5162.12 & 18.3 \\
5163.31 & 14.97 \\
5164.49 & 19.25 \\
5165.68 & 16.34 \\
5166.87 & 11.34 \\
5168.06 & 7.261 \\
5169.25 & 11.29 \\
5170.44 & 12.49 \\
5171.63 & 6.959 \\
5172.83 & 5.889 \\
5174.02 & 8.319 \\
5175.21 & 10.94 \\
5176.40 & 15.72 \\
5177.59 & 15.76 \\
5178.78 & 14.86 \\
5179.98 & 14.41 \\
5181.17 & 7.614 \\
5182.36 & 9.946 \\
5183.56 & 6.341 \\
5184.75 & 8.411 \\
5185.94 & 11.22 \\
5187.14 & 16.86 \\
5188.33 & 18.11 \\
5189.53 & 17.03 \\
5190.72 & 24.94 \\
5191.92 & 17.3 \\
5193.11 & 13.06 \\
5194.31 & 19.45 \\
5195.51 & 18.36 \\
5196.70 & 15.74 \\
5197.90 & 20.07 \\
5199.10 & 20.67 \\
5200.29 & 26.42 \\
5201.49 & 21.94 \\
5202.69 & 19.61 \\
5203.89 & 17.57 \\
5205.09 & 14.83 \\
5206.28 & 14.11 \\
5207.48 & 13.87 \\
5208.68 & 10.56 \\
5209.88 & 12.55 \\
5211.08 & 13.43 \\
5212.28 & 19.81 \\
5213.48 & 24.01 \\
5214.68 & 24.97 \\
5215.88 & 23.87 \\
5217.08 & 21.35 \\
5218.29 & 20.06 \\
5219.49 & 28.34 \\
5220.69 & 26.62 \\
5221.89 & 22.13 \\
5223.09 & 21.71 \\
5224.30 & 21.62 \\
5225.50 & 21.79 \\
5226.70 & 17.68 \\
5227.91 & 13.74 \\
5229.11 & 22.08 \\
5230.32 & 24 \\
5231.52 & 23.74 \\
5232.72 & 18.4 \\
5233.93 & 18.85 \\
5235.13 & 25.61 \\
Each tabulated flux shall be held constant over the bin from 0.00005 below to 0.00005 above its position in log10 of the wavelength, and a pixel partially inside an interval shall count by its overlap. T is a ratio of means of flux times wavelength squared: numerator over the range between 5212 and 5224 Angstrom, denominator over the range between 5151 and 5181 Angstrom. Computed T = 1.66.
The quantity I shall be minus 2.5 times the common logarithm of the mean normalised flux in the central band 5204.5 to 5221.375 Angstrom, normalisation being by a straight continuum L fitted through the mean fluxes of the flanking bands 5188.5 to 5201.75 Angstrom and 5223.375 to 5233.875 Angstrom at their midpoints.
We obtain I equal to 0.04 mag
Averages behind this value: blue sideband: 19.4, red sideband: 20.3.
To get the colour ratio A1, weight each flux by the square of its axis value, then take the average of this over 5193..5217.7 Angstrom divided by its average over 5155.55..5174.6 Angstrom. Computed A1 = 1.3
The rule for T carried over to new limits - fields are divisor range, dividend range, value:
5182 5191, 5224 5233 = 1.50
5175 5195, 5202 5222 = 1.36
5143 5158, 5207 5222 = 1.24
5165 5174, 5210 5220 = 2.15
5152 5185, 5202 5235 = 1.48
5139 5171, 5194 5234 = 1.26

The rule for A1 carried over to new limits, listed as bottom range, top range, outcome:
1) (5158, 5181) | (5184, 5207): 1.30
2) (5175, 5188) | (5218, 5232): 1.84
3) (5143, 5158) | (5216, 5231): 1.35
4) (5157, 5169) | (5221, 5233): 1.32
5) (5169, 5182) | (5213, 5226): 2.10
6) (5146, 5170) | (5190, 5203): 1.25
